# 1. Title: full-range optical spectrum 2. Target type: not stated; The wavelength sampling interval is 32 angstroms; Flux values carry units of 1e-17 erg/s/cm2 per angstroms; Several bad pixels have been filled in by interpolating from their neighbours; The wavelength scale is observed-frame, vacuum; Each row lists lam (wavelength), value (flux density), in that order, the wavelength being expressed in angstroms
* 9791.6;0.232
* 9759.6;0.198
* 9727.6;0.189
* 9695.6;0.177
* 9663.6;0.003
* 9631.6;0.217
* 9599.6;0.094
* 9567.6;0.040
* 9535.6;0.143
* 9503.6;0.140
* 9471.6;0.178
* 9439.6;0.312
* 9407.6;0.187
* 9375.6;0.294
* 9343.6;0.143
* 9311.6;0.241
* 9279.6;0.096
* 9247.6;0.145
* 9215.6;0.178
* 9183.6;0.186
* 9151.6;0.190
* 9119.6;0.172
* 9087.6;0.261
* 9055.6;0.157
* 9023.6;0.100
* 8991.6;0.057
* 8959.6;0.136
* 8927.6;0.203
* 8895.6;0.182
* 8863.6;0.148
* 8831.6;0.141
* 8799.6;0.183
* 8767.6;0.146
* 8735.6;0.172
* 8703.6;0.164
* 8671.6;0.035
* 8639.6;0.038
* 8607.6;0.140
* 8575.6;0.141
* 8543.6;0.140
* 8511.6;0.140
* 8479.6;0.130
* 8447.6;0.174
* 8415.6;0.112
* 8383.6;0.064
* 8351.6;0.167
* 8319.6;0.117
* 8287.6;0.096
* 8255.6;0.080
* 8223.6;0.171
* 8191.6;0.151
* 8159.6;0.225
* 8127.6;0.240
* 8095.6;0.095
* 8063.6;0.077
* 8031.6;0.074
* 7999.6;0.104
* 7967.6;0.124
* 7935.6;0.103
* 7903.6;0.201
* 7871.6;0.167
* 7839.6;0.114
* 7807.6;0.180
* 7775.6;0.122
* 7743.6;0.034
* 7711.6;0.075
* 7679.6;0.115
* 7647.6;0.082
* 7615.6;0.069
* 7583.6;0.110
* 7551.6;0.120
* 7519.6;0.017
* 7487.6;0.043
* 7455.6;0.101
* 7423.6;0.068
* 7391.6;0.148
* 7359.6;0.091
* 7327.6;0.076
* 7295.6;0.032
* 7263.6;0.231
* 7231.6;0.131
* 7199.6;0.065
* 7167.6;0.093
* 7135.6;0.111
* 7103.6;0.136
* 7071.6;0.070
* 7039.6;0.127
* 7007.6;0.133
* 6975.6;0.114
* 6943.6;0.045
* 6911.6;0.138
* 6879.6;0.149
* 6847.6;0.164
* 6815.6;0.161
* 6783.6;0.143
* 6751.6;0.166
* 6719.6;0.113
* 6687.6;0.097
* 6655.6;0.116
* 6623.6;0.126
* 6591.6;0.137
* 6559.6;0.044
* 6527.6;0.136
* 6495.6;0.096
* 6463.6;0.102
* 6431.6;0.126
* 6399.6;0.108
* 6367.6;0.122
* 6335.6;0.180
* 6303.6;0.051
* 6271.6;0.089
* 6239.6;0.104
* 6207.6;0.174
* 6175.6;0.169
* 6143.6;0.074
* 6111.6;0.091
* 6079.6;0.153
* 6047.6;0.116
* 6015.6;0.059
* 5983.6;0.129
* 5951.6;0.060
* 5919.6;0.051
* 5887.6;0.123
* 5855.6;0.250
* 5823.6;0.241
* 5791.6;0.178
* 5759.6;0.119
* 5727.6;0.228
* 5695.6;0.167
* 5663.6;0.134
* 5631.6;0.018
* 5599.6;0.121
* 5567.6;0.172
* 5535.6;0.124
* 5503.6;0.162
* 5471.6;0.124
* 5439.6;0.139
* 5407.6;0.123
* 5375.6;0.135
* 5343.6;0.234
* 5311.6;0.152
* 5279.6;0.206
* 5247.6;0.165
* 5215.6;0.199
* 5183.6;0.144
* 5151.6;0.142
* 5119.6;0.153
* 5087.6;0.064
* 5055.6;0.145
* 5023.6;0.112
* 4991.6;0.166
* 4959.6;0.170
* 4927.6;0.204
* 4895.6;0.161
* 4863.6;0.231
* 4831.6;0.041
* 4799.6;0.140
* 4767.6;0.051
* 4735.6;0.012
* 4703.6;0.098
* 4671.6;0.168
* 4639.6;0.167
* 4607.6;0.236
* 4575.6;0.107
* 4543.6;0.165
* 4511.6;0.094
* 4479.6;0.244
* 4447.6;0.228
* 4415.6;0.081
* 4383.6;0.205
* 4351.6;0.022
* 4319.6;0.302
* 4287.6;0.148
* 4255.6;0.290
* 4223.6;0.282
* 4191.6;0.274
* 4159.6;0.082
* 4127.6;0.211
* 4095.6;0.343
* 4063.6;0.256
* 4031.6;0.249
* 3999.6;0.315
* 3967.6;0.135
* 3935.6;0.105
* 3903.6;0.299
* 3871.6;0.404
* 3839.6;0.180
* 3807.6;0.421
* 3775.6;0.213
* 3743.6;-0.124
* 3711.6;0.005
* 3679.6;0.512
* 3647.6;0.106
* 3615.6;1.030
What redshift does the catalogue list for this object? 1.18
